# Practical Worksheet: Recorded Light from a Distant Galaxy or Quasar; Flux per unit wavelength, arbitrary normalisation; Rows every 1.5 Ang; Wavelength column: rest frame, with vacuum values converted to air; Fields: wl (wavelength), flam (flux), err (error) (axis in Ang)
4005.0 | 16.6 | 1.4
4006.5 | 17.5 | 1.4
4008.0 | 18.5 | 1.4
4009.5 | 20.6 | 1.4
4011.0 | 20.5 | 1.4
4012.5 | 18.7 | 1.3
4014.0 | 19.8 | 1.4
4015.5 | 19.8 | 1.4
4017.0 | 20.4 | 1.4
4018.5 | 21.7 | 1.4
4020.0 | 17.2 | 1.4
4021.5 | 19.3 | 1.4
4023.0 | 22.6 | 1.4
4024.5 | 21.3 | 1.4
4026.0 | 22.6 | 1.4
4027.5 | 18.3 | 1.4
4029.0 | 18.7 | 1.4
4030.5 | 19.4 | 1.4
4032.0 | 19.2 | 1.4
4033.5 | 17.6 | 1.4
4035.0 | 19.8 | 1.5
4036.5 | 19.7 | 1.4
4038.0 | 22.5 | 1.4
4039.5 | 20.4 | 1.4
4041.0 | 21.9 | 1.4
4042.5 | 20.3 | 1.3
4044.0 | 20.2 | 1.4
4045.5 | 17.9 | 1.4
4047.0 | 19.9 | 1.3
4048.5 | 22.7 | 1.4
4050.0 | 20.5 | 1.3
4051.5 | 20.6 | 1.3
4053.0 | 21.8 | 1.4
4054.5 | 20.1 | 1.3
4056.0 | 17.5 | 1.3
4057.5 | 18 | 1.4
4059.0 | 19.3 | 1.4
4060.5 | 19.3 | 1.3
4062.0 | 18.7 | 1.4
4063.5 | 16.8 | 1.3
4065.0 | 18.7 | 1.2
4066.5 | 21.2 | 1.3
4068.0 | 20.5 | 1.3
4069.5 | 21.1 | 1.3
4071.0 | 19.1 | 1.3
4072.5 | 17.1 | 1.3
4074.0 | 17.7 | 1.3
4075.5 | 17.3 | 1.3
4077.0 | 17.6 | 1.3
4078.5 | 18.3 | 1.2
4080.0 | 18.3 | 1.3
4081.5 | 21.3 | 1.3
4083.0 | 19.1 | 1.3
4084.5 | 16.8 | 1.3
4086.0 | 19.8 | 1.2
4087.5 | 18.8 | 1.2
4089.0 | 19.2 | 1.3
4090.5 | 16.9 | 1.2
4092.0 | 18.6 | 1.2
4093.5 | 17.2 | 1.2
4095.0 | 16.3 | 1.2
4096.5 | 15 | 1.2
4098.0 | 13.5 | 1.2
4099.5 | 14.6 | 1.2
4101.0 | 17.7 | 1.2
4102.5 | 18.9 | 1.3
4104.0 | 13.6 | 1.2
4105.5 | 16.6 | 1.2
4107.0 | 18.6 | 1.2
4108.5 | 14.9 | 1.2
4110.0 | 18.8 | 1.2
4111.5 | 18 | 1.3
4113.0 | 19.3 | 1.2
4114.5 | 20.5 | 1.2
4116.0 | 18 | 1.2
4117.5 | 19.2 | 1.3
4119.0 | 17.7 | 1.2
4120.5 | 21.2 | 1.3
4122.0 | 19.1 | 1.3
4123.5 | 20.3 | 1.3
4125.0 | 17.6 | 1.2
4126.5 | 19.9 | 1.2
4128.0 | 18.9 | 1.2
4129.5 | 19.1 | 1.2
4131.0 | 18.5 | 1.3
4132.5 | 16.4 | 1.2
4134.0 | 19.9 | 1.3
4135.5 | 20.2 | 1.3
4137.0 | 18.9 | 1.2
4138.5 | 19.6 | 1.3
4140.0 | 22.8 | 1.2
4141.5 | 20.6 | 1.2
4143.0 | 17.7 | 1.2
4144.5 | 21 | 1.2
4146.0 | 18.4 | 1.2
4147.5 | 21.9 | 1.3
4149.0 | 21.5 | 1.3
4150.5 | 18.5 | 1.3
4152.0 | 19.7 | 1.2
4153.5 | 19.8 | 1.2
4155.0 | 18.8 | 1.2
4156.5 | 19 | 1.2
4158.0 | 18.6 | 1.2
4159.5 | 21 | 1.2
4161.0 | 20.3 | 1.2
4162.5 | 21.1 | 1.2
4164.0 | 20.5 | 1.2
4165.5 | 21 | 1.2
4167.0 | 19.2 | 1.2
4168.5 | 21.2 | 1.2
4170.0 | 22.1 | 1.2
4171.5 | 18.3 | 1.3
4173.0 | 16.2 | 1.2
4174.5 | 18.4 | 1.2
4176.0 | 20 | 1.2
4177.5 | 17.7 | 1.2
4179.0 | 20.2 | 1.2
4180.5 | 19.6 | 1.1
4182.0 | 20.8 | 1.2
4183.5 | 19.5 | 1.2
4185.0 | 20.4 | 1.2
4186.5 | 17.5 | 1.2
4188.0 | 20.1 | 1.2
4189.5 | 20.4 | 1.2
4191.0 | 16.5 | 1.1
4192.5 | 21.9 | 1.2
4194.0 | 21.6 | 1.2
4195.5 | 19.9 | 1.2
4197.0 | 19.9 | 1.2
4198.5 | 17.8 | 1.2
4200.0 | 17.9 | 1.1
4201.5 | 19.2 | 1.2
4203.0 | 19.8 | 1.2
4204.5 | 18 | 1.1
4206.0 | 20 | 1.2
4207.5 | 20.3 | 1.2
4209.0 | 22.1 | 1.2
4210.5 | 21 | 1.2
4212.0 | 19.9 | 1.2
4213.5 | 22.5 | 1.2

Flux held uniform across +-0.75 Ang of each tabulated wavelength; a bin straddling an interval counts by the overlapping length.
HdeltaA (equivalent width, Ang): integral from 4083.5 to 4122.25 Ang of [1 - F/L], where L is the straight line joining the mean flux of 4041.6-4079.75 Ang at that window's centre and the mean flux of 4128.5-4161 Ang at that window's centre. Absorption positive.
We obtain 3.62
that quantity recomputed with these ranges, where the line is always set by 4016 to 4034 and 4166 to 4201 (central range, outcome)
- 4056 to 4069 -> 0.5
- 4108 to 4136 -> 1.1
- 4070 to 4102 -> 3.3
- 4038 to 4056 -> -0.6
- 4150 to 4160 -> 0.1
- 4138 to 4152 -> -0.5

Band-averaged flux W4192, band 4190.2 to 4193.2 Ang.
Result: 19.2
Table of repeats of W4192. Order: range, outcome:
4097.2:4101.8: 15.3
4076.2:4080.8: 18.1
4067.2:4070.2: 20.8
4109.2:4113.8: 18.7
